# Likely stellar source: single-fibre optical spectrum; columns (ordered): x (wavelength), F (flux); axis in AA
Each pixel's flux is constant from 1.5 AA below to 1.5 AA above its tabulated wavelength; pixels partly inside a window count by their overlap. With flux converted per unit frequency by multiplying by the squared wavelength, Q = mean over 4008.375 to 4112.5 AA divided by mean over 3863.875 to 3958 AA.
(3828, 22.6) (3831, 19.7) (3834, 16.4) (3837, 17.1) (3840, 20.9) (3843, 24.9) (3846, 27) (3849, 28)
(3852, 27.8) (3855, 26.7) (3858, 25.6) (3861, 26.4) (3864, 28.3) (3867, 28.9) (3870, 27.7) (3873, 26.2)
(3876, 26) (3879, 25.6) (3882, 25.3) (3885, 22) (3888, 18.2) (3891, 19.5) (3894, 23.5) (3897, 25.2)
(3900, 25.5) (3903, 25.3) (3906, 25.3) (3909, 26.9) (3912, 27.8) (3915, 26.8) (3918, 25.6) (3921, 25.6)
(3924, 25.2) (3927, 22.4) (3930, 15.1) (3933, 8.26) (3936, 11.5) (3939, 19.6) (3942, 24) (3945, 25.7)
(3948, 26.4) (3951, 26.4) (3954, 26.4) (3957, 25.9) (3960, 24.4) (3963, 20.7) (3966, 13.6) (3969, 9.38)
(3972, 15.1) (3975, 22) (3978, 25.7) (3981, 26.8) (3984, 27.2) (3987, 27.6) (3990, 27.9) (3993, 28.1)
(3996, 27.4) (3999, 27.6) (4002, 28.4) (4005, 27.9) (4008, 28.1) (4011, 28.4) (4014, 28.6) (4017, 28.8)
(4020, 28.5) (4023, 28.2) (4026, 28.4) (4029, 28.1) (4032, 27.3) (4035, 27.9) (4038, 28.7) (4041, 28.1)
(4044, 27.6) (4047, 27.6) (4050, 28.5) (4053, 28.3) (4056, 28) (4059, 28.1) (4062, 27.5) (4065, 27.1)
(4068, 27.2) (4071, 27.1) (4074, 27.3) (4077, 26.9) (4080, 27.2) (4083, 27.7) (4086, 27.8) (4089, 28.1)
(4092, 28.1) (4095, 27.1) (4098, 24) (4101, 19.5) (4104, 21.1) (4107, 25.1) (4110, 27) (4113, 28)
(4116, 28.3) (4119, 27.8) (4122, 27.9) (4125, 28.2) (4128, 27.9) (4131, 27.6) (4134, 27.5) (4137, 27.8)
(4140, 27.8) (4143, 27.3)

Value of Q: 1.24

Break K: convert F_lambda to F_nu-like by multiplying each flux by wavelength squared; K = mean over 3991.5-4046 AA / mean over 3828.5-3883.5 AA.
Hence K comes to 1.23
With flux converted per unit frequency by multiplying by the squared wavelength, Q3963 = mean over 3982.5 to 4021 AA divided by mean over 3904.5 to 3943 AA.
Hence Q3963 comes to 1.3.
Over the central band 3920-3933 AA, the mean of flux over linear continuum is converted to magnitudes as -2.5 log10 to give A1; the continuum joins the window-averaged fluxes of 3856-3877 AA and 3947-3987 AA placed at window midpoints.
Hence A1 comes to 0.19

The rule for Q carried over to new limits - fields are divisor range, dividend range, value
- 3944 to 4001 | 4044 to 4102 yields 1.19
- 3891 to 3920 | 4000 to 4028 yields 1.18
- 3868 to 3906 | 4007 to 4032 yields 1.25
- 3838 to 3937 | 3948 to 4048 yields 1.14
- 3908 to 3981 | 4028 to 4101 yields 1.34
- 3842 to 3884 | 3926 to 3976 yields 0.77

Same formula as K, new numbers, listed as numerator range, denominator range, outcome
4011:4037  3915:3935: 1.44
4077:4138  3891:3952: 1.27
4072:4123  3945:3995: 1.20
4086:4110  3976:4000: 0.97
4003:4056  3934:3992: 1.30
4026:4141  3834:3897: 1.23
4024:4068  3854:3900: 1.22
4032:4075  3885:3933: 1.28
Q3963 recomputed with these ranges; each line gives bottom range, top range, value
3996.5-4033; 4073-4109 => 0.95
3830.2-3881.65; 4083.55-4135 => 1.21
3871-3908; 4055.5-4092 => 1.25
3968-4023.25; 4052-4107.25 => 1.06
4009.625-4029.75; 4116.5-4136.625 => 1.03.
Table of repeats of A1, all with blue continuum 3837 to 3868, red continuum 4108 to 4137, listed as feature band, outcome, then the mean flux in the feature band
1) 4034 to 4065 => -0.028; 28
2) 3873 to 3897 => 0.130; 23.2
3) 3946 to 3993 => 0.153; 23.2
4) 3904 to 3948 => 0.184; 22.3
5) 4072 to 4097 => 0.002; 27.4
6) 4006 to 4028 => -0.053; 28.4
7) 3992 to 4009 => -0.038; 27.9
